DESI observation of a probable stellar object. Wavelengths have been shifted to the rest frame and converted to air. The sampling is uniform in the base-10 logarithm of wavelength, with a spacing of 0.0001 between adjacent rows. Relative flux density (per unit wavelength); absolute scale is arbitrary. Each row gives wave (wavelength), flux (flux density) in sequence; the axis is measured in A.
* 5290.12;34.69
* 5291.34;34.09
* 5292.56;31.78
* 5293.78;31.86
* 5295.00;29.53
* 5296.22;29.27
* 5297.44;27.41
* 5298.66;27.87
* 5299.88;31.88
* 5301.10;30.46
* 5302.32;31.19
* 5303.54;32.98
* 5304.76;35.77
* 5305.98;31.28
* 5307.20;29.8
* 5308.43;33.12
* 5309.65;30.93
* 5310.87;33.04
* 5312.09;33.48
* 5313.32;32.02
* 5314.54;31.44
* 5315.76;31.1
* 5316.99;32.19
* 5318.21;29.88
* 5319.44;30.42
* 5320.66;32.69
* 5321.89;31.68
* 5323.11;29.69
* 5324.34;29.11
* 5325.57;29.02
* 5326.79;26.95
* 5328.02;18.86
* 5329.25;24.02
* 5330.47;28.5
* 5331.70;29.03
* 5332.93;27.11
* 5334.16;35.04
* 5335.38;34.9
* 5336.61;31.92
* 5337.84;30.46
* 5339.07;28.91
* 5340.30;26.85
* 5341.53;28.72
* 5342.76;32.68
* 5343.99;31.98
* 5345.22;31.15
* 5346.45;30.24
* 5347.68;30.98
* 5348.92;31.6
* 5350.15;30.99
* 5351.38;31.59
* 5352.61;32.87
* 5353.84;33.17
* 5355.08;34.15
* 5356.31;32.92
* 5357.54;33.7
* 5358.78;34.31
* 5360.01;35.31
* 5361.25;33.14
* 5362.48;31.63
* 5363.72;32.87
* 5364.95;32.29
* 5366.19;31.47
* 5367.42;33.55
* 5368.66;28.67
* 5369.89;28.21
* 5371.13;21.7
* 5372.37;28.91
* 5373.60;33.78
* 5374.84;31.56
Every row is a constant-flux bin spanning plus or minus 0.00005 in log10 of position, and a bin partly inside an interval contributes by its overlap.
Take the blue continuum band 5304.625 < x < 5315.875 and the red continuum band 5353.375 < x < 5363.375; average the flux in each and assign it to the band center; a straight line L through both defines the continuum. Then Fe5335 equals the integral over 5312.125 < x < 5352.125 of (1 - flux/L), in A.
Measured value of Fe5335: 3.2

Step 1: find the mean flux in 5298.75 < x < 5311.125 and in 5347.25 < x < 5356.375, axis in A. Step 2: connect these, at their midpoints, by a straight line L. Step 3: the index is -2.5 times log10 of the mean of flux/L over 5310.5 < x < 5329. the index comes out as 0.07 mag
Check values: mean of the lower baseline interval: 31.9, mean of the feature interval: 29.9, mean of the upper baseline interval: 32.3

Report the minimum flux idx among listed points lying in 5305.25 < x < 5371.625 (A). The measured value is 18.86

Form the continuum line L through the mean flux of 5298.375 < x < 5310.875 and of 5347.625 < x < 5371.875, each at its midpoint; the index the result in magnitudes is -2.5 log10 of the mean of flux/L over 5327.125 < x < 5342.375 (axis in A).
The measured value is 0.11 mag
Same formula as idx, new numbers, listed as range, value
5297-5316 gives 27.41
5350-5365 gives 30.99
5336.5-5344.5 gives 26.85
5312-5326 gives 29.02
